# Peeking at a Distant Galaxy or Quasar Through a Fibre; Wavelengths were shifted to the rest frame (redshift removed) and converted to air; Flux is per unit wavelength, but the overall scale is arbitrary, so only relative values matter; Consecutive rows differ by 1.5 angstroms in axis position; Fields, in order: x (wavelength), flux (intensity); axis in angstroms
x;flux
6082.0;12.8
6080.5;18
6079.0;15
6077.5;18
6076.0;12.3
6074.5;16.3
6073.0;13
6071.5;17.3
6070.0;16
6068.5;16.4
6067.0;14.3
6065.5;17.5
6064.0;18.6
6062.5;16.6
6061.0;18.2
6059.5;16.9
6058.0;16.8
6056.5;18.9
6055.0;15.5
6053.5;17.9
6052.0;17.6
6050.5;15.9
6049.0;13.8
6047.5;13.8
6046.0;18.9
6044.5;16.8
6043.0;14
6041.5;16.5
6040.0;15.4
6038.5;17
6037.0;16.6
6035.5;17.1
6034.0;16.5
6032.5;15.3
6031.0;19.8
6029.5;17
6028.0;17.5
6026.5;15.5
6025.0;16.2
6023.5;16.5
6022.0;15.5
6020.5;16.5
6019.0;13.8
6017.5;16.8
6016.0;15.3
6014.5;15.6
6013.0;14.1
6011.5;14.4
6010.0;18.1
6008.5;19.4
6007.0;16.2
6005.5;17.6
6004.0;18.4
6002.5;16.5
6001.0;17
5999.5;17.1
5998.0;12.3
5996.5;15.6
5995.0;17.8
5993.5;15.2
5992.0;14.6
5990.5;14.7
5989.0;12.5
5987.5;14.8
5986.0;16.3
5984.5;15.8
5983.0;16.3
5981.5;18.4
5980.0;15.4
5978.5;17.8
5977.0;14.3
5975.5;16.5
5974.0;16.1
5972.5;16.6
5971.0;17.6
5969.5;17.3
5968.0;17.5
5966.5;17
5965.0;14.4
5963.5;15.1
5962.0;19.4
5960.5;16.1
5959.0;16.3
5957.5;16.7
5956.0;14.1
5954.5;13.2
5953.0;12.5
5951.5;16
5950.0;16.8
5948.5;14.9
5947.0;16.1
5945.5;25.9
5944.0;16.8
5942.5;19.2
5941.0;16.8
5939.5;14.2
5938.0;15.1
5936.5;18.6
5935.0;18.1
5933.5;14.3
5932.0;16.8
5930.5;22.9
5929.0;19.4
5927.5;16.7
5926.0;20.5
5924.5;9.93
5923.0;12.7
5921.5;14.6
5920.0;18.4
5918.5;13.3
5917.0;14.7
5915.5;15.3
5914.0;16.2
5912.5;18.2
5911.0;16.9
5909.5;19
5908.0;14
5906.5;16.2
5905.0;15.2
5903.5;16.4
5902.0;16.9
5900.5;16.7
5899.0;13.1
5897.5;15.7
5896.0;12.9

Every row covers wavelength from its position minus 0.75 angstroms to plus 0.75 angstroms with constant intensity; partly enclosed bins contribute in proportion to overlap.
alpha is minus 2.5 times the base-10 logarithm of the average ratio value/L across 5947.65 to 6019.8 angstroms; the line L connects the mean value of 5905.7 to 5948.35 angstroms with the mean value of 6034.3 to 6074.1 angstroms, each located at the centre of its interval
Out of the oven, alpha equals 0.04 mag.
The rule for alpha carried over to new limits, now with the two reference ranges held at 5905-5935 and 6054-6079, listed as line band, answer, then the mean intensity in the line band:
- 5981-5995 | 0.060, 15.5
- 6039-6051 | 0.049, 15.7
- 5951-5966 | 0.065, 15.4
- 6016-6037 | -0.004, 16.4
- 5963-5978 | 0.004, 16.3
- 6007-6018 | 0.009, 16.2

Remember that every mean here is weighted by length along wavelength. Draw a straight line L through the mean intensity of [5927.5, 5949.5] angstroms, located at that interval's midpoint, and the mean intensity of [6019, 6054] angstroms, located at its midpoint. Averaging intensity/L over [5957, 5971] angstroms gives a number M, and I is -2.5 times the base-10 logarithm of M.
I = 0.04 mag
